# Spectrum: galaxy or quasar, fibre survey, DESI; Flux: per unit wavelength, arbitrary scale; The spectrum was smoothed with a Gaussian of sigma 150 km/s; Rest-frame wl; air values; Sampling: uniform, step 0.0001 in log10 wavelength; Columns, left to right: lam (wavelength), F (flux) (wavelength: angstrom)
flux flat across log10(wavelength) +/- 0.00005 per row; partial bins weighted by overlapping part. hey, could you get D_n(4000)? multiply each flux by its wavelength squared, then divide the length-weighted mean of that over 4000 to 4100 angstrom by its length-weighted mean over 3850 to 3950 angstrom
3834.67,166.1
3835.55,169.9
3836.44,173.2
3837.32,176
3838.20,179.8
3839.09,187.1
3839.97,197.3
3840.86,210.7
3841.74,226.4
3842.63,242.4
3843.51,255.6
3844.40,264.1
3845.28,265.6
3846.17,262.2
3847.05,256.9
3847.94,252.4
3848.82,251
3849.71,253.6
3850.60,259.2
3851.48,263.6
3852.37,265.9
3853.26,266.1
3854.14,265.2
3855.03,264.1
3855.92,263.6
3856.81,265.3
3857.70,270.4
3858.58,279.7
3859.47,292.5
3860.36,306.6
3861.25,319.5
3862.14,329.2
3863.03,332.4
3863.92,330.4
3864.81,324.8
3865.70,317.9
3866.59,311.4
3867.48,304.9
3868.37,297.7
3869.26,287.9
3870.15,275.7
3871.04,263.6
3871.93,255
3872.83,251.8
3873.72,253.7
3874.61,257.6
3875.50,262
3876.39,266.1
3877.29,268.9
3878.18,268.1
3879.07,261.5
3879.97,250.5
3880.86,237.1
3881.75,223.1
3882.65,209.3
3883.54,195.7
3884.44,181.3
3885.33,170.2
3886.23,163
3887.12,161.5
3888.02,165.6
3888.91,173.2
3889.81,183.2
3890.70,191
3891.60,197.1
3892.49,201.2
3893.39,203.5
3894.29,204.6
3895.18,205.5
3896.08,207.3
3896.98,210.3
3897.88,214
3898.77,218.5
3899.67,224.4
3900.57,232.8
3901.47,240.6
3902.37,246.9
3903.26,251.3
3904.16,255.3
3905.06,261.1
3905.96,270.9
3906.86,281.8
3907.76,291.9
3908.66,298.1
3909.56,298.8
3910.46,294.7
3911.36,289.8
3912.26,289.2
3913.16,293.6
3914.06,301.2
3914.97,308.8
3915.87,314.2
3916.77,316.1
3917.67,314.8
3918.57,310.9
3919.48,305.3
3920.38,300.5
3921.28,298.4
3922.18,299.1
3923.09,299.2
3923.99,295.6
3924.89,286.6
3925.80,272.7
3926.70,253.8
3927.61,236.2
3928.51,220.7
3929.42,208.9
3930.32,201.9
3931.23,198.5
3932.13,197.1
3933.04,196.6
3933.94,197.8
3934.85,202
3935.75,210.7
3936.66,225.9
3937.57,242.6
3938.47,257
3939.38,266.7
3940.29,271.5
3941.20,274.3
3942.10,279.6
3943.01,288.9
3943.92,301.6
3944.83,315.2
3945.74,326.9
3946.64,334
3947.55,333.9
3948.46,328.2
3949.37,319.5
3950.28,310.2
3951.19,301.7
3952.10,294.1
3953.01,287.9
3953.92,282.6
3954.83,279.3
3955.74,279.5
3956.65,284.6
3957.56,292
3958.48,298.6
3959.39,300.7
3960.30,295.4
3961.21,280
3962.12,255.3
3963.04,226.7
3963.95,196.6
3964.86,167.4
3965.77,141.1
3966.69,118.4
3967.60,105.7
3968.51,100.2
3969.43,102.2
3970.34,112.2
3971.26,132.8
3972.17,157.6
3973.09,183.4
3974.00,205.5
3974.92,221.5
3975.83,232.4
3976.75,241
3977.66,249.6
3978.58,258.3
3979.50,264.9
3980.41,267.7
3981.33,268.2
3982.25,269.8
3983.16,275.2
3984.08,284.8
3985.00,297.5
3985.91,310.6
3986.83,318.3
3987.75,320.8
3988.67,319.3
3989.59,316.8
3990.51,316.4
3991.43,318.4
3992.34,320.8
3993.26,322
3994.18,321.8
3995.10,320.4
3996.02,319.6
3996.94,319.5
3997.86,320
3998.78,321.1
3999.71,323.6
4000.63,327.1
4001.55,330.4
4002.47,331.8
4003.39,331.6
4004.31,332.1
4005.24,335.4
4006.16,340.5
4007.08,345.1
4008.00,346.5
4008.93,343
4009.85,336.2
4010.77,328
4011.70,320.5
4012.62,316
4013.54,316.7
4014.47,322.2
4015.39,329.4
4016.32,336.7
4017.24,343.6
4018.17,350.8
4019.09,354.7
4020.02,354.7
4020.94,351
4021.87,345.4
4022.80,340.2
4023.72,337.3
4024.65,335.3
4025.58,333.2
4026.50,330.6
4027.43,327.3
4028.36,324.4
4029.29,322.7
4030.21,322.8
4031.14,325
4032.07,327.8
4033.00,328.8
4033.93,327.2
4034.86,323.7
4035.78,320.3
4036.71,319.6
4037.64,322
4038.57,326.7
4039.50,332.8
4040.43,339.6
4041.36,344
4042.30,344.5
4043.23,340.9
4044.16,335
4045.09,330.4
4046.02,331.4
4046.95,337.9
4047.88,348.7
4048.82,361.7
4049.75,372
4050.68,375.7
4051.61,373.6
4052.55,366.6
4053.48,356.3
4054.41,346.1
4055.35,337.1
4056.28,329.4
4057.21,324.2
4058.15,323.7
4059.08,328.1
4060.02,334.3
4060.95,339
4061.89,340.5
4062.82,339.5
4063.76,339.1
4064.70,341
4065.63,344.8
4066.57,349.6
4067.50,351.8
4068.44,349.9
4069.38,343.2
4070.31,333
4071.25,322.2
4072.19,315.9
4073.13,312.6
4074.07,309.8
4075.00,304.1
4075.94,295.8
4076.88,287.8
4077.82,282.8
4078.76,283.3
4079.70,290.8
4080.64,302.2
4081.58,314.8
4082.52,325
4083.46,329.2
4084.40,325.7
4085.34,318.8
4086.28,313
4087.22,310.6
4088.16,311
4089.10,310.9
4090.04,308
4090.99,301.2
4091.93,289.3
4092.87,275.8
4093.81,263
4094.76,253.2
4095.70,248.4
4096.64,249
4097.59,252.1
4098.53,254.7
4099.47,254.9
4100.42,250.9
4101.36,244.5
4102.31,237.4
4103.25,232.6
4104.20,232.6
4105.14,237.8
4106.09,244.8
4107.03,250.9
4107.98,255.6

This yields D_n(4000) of 1.3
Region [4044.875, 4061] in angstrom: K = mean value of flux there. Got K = 346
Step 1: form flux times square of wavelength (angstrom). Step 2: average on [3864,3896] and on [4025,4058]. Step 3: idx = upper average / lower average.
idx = 1.55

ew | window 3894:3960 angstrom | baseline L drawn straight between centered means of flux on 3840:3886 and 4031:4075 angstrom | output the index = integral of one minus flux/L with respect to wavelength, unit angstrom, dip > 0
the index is 4.2 angstrom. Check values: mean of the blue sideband 264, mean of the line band 270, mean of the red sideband 337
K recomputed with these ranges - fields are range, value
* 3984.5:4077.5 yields 332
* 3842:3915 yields 254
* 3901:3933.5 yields 272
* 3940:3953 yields 306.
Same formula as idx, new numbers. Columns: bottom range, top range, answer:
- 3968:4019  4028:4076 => 1.19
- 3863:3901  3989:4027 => 1.50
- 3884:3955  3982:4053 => 1.35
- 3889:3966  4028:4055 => 1.37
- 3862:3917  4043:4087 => 1.44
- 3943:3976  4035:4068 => 1.48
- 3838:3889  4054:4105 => 1.33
